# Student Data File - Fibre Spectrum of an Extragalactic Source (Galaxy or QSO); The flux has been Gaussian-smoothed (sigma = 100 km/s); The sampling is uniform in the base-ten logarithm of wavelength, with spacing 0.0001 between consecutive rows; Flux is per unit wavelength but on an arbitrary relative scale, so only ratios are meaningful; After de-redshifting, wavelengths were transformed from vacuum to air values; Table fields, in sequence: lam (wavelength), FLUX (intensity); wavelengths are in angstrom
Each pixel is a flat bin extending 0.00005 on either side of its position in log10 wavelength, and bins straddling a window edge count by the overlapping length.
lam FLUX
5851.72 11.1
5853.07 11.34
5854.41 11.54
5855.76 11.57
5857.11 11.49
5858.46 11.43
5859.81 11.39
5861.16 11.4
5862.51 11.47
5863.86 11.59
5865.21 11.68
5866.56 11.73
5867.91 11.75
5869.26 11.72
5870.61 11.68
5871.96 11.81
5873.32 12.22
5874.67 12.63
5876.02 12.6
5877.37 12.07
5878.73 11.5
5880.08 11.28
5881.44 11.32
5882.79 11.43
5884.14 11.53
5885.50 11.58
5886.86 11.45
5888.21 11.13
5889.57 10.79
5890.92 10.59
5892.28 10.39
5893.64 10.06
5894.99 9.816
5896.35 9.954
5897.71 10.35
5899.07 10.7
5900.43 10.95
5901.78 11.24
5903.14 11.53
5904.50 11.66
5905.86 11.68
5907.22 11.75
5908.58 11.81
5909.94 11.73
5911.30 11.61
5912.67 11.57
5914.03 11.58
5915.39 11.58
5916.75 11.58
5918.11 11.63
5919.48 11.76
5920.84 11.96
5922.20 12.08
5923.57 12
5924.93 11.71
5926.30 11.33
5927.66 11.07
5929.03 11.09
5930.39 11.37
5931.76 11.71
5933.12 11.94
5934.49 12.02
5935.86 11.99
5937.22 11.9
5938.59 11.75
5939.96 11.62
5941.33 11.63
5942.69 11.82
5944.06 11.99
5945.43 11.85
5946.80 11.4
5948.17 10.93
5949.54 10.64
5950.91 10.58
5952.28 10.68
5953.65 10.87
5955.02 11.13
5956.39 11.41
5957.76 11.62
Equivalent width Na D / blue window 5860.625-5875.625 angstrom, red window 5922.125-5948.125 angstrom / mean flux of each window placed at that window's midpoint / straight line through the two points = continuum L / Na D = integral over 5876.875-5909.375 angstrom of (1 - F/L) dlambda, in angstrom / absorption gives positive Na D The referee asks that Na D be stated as 1.8 angstrom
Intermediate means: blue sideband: 11.8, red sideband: 11.7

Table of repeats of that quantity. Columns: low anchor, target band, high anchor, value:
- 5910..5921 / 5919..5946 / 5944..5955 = -0.9 angstrom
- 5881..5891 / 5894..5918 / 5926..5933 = 0.2 angstrom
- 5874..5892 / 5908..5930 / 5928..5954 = -0.3 angstrom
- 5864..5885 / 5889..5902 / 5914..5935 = 1.4 angstrom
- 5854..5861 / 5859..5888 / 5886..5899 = -1.7 angstrom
